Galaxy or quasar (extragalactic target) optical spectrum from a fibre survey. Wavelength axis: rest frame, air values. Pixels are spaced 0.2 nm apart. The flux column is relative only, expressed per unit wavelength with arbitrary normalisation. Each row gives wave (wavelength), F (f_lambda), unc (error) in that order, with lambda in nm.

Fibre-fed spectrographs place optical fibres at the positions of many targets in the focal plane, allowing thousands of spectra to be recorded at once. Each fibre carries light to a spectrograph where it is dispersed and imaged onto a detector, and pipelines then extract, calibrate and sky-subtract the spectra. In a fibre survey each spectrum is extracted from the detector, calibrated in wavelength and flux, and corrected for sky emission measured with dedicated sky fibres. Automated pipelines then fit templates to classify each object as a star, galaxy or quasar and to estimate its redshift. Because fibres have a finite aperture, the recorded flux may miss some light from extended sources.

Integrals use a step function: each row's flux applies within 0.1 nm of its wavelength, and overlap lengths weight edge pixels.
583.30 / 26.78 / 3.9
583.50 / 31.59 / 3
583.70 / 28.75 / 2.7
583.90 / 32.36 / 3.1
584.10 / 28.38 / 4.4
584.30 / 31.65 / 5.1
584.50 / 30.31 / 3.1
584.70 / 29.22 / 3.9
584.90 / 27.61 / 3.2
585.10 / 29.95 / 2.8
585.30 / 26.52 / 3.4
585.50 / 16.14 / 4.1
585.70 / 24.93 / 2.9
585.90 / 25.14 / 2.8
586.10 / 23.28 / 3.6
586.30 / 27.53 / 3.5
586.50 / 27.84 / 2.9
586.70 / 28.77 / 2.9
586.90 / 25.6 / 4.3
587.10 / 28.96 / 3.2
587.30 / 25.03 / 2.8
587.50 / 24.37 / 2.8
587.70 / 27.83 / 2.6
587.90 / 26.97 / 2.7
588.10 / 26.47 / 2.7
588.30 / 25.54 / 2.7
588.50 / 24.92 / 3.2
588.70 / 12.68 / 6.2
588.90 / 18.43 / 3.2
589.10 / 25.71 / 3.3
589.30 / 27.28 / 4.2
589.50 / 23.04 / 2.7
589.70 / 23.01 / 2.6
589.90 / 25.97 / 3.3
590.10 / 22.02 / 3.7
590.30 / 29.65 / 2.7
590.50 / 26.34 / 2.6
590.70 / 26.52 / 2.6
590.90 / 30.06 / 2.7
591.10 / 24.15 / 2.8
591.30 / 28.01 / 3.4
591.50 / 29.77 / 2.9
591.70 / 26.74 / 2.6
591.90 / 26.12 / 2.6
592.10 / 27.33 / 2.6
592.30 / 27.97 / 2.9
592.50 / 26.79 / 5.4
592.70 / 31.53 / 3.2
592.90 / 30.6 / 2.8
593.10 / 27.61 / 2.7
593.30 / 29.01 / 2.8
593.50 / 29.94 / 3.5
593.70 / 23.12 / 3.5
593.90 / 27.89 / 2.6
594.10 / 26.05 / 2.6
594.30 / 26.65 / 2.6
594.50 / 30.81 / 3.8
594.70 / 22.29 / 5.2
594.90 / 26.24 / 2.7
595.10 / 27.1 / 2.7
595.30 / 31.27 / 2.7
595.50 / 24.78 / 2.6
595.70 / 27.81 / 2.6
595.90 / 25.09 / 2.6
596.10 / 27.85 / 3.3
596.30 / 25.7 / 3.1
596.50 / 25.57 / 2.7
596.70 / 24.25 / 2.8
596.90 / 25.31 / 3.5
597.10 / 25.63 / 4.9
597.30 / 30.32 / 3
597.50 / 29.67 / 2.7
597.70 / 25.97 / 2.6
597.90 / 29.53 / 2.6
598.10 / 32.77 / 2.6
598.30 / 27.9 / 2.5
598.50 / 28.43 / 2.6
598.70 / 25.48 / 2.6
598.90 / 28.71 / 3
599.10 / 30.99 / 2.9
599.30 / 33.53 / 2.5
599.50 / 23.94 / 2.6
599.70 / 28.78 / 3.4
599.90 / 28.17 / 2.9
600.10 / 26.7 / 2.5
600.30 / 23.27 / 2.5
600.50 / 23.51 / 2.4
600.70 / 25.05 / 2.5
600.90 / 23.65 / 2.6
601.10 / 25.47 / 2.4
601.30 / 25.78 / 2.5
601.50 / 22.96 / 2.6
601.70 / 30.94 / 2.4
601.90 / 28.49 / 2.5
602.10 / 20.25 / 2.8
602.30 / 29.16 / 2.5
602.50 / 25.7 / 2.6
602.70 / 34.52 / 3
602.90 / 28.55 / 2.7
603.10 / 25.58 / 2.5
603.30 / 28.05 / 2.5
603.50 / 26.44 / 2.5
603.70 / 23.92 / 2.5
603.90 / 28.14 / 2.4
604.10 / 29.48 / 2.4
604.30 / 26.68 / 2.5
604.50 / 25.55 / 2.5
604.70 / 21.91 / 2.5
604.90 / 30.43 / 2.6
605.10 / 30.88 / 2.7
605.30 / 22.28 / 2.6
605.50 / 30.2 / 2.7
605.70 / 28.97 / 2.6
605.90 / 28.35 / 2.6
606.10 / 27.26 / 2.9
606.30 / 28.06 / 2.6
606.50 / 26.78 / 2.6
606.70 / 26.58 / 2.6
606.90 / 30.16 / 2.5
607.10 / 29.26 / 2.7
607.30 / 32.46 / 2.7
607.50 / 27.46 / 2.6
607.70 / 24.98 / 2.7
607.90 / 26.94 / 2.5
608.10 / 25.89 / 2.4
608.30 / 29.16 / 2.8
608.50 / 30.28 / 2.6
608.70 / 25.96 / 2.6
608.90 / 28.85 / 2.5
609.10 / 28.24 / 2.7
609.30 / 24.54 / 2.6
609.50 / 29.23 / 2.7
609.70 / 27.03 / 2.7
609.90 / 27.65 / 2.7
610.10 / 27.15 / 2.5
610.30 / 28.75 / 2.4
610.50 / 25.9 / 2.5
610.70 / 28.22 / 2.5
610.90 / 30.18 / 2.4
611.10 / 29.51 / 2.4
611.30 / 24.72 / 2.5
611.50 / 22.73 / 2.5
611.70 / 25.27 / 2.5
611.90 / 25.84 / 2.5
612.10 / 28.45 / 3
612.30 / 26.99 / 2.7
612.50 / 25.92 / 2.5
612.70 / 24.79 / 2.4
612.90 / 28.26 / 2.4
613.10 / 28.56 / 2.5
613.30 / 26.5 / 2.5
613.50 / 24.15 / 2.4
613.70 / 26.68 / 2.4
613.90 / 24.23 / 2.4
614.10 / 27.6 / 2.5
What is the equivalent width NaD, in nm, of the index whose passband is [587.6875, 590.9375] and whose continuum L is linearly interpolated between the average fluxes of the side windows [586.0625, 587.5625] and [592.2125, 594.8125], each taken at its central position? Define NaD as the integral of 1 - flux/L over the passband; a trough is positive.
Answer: 0.283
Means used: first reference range 26.6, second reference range 27.7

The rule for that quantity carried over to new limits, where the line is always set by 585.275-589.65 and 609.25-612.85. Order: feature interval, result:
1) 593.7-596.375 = -0.148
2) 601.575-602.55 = -0.032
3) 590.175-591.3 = -0.106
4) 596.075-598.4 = -0.179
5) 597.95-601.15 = -0.194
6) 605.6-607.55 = -0.155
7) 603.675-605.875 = -0.084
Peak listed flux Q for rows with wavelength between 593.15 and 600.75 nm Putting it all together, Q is 33.53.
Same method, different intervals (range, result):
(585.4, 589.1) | 28.96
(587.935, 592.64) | 30.06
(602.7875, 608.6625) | 32.46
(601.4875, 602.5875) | 30.94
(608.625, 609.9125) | 29.23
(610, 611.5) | 30.18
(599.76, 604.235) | 34.52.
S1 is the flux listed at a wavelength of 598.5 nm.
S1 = 28.43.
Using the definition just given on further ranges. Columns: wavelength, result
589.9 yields 25.97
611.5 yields 22.73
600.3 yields 23.27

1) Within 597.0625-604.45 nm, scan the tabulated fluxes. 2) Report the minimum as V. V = 20.25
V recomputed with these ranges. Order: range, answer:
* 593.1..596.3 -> 22.29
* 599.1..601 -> 23.27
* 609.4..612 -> 22.73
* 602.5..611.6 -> 21.91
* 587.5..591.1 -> 12.68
